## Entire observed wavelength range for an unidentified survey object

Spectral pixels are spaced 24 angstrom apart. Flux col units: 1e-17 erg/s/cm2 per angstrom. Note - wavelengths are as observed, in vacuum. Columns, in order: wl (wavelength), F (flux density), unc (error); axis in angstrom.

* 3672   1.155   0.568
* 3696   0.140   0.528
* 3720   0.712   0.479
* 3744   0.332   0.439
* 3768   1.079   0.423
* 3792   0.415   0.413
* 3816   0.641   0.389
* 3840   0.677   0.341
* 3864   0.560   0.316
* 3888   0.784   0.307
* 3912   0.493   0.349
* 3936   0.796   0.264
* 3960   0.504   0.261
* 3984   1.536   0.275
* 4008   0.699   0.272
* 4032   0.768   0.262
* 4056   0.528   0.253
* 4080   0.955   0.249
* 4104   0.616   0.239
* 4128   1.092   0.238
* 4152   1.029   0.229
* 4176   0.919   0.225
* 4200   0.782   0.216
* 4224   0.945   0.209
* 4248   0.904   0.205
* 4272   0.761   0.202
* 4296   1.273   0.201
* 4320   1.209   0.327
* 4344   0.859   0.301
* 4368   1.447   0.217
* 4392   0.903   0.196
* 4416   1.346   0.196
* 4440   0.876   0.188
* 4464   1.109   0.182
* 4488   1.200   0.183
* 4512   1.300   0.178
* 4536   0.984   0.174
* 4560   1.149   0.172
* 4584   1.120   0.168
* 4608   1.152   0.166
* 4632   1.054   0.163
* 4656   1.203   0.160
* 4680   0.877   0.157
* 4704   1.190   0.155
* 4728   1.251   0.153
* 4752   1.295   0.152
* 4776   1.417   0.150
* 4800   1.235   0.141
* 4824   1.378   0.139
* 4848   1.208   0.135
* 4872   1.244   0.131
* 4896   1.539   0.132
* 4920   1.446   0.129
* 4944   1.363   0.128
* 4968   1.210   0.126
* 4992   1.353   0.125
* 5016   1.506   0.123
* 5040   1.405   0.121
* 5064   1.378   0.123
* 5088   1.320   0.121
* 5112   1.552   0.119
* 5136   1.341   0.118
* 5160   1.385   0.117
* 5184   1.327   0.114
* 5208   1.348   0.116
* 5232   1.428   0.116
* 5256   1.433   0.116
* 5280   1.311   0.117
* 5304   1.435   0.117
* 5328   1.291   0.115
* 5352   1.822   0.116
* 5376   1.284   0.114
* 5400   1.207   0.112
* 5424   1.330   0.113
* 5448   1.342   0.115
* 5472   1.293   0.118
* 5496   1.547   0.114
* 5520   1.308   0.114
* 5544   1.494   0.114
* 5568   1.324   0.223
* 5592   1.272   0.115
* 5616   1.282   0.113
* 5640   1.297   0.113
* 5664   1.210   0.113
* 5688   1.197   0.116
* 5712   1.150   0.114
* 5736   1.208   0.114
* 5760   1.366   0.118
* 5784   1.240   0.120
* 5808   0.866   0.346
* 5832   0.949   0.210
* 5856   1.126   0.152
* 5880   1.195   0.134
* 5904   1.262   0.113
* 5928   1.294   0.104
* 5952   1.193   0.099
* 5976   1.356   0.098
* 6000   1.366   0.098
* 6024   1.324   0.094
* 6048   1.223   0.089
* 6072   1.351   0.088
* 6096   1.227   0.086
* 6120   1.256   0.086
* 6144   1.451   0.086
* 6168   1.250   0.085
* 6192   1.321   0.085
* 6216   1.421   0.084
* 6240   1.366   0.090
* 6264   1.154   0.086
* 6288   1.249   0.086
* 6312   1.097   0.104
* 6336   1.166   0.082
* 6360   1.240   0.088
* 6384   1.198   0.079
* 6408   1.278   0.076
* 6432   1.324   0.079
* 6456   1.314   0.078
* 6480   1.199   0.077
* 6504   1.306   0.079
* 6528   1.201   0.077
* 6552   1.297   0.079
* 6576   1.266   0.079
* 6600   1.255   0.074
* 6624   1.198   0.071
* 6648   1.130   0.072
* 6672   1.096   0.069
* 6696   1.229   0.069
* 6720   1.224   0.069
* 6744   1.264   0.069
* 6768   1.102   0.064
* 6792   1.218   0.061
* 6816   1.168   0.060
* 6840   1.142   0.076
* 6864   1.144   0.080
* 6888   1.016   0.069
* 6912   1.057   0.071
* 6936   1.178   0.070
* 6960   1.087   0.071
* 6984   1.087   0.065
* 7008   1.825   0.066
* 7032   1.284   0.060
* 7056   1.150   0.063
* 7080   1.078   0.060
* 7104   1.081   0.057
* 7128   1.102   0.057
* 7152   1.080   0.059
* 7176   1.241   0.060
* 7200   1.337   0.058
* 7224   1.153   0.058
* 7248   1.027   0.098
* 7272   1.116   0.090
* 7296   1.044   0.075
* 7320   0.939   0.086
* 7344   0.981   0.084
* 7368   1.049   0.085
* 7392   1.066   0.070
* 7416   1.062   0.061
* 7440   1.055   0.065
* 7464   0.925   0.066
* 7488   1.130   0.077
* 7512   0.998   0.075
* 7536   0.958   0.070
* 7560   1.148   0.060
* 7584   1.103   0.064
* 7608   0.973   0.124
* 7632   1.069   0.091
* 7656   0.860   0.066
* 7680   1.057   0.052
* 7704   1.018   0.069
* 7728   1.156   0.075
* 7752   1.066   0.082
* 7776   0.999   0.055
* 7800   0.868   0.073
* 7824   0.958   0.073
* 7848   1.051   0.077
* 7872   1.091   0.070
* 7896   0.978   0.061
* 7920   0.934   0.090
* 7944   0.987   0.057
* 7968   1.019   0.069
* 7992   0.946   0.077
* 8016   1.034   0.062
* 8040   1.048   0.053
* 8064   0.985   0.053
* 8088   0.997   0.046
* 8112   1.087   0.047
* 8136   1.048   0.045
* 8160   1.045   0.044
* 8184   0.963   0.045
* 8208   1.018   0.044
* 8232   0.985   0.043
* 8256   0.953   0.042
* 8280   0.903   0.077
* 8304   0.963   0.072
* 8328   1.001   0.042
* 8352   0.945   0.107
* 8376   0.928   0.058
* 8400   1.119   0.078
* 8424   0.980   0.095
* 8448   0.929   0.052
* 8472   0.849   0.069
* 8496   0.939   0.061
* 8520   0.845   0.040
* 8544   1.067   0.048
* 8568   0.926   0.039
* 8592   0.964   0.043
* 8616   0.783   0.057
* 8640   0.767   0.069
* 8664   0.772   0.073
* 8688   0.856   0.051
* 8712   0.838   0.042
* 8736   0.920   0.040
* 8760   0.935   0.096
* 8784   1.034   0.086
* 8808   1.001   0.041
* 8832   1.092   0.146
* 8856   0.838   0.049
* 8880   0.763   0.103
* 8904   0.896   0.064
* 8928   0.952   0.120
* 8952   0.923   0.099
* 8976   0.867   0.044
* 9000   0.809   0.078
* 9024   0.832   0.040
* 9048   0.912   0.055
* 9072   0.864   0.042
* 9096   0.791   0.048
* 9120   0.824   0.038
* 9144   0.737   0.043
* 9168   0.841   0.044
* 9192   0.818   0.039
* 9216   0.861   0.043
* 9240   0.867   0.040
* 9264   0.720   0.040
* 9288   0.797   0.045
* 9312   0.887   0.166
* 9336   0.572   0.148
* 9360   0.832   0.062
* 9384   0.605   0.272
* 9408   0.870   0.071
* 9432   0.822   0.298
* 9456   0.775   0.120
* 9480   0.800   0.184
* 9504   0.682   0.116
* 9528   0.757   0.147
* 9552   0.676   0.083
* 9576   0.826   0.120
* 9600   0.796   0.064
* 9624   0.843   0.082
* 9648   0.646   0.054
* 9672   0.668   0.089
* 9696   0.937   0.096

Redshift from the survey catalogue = 0.069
